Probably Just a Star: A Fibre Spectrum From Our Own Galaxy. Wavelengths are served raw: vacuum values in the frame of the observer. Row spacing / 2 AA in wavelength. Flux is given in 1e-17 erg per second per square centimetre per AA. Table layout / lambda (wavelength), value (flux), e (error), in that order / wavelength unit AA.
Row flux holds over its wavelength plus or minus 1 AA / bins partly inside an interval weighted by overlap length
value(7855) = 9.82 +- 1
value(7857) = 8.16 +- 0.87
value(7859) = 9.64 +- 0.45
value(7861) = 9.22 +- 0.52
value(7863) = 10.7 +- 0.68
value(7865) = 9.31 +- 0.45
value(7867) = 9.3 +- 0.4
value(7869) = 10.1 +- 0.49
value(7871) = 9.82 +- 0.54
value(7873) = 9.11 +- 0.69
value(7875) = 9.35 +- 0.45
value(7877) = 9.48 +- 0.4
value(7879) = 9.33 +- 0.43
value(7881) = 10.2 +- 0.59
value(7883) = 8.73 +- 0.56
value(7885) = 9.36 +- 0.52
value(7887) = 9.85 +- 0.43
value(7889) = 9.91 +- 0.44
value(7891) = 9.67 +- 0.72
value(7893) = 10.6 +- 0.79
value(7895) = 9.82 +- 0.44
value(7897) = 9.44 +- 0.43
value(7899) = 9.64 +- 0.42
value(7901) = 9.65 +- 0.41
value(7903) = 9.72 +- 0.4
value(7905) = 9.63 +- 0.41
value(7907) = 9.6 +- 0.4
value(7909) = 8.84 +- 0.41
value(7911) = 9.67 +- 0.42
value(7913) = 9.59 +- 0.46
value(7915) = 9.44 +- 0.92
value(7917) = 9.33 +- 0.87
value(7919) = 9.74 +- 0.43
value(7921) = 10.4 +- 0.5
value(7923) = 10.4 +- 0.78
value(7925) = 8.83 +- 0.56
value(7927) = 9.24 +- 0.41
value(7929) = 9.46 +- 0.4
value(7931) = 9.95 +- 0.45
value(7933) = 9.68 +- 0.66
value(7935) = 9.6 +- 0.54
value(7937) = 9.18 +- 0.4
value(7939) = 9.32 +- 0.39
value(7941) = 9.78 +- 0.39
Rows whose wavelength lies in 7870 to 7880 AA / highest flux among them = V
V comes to 9.82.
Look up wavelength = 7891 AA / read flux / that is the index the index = 9.67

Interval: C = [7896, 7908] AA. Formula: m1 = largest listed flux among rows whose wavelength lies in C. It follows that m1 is 9.72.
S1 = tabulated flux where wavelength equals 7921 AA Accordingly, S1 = 10.4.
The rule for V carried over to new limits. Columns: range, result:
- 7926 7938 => 9.95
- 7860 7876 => 10.7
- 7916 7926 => 10.4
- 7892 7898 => 10.6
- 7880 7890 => 10.2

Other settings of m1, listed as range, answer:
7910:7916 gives 9.67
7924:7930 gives 9.46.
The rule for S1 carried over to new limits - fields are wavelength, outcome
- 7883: 8.73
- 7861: 9.22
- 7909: 8.84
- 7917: 9.33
